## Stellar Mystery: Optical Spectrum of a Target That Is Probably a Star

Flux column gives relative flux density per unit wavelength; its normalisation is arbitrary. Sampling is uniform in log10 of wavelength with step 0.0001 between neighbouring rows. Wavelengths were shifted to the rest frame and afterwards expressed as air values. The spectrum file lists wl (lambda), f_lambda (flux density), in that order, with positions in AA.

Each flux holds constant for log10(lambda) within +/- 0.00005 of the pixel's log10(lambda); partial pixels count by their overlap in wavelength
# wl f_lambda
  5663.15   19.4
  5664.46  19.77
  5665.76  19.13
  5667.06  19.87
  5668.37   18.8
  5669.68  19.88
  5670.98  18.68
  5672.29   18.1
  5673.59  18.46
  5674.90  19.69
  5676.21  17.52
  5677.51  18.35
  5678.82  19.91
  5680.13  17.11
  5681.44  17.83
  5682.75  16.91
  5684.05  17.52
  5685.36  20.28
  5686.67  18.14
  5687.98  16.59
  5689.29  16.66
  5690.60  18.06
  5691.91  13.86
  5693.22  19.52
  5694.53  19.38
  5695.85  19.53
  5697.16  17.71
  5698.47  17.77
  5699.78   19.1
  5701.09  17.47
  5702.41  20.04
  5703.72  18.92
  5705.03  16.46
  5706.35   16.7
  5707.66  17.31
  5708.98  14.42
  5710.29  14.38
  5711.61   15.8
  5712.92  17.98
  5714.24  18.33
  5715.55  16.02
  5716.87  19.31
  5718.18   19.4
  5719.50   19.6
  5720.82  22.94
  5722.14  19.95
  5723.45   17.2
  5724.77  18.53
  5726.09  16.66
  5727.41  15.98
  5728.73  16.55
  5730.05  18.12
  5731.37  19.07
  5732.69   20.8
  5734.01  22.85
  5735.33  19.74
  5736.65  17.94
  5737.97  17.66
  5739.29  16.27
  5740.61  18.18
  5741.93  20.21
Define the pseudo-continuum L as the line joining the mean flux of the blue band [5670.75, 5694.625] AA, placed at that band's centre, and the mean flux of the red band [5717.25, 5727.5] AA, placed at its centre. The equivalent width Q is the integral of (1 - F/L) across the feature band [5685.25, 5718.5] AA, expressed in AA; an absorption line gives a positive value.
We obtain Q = 1.5 AA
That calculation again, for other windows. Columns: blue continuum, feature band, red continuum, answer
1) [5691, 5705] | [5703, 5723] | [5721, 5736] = 0.7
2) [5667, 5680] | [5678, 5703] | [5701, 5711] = -0.4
